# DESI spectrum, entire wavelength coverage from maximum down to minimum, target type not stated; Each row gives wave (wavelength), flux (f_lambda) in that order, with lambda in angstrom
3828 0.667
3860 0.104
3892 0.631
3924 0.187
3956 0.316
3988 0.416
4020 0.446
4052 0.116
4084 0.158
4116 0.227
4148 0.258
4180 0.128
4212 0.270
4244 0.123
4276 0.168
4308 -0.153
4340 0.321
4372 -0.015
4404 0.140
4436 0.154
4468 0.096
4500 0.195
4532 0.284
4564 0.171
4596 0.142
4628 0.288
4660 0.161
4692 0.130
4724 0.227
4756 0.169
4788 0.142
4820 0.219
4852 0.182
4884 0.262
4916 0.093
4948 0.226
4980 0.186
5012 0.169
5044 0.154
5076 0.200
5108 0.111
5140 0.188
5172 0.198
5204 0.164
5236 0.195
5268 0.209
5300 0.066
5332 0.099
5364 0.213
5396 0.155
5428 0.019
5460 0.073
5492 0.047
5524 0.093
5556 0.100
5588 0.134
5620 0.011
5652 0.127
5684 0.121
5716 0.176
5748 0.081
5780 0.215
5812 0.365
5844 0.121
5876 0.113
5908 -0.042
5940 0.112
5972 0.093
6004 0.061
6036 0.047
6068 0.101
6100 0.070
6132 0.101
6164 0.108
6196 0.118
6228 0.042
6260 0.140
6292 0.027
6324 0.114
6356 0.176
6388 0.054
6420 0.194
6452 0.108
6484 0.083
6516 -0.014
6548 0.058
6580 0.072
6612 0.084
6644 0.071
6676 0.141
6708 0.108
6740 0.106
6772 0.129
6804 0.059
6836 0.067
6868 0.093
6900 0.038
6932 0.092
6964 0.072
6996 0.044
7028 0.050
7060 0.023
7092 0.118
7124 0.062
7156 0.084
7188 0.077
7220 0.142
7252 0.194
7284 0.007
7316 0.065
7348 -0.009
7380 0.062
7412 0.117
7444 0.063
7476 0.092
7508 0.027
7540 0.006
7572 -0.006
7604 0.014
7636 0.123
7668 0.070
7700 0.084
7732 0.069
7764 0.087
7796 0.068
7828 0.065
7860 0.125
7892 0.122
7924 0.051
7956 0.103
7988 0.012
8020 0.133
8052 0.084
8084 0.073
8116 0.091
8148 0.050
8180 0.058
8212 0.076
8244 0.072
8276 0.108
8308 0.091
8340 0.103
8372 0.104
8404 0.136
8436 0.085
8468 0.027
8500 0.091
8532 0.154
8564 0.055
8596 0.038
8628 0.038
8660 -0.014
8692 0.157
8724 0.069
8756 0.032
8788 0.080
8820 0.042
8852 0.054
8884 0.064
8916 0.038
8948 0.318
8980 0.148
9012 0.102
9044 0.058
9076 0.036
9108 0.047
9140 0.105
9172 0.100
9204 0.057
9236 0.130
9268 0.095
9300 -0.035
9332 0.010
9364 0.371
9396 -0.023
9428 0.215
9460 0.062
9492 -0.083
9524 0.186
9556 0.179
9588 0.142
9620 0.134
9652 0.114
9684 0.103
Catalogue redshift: 1.40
